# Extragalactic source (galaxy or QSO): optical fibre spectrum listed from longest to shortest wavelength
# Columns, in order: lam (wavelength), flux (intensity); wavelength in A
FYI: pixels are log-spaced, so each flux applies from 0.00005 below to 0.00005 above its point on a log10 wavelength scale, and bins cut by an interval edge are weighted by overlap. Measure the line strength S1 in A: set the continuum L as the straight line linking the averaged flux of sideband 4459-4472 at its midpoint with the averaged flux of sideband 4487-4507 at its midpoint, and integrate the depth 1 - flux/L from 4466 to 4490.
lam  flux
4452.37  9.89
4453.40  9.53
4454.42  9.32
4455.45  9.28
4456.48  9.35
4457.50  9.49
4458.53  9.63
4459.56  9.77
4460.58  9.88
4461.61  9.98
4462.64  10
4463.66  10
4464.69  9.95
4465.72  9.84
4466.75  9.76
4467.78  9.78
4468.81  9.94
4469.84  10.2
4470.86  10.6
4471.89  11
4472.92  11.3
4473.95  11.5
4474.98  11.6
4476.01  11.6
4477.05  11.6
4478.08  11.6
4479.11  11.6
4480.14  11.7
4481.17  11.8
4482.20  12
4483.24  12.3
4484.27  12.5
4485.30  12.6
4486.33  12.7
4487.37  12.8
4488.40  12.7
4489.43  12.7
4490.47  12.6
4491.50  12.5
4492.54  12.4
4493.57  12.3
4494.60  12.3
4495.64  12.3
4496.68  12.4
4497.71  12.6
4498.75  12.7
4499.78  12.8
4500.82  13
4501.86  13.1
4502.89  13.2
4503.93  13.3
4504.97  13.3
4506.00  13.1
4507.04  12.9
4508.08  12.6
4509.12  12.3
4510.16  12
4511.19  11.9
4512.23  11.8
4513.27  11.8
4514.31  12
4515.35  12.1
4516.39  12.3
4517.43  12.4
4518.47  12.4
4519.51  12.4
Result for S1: -0.9 A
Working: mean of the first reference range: 10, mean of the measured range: 11.5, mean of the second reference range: 12.7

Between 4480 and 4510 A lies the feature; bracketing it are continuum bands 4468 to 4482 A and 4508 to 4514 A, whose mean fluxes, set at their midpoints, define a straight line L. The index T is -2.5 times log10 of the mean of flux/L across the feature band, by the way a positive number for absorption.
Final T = -0.084 mag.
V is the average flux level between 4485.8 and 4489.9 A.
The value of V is 12.7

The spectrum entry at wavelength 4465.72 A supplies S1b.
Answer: 9.84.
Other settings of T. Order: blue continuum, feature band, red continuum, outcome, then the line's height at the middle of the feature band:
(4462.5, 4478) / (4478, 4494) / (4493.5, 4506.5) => -0.05 mag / 11.8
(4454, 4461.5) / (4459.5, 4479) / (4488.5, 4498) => -0.01 mag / 10.5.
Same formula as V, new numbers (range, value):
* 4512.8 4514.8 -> 11.9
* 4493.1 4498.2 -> 12.4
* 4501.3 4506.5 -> 13.2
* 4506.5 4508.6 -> 12.7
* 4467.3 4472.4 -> 10.3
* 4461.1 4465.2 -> 9.99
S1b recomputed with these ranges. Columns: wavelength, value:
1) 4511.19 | 11.9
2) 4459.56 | 9.77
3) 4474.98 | 11.6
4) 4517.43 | 12.4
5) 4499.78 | 12.8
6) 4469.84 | 10.2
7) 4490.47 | 12.6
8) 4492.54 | 12.4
